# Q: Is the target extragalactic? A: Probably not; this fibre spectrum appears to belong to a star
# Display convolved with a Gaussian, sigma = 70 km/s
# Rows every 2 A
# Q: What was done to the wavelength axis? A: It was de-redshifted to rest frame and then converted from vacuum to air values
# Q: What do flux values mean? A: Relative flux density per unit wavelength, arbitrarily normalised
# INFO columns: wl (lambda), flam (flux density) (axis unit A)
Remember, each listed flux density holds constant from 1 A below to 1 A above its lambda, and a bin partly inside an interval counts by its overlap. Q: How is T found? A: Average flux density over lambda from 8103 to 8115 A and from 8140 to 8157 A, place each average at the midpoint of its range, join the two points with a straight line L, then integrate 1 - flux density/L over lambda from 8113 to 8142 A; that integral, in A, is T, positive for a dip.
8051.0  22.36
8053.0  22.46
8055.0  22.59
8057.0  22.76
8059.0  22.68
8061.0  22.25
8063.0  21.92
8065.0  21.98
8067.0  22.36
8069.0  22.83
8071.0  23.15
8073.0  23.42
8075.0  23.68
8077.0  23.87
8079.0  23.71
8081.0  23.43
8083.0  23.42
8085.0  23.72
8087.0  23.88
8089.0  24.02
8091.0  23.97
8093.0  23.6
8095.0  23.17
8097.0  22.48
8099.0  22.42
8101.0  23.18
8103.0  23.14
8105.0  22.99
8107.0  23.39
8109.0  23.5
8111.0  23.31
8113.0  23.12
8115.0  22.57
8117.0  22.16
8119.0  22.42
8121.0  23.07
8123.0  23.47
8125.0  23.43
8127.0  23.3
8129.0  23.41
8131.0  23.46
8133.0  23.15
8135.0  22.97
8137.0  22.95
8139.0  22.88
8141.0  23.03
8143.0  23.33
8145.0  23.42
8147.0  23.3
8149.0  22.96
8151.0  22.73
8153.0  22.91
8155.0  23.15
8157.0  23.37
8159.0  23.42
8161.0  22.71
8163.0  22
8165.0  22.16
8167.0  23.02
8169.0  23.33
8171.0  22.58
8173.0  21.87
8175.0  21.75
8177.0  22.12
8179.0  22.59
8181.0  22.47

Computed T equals 0.2 A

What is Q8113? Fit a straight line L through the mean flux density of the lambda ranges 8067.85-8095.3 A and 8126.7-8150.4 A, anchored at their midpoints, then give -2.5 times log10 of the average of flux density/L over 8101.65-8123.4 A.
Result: 0.02 mag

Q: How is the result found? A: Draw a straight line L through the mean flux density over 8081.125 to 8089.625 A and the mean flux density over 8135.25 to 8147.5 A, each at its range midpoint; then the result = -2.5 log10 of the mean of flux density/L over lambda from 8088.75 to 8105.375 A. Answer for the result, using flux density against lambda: 0.02 mag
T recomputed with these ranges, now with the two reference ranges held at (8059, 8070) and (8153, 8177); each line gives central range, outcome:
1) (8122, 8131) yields -0.4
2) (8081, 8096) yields -0.9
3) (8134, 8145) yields -0.2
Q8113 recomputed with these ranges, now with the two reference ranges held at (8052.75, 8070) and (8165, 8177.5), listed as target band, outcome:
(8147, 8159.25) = -0.031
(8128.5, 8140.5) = -0.033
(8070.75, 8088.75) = -0.056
